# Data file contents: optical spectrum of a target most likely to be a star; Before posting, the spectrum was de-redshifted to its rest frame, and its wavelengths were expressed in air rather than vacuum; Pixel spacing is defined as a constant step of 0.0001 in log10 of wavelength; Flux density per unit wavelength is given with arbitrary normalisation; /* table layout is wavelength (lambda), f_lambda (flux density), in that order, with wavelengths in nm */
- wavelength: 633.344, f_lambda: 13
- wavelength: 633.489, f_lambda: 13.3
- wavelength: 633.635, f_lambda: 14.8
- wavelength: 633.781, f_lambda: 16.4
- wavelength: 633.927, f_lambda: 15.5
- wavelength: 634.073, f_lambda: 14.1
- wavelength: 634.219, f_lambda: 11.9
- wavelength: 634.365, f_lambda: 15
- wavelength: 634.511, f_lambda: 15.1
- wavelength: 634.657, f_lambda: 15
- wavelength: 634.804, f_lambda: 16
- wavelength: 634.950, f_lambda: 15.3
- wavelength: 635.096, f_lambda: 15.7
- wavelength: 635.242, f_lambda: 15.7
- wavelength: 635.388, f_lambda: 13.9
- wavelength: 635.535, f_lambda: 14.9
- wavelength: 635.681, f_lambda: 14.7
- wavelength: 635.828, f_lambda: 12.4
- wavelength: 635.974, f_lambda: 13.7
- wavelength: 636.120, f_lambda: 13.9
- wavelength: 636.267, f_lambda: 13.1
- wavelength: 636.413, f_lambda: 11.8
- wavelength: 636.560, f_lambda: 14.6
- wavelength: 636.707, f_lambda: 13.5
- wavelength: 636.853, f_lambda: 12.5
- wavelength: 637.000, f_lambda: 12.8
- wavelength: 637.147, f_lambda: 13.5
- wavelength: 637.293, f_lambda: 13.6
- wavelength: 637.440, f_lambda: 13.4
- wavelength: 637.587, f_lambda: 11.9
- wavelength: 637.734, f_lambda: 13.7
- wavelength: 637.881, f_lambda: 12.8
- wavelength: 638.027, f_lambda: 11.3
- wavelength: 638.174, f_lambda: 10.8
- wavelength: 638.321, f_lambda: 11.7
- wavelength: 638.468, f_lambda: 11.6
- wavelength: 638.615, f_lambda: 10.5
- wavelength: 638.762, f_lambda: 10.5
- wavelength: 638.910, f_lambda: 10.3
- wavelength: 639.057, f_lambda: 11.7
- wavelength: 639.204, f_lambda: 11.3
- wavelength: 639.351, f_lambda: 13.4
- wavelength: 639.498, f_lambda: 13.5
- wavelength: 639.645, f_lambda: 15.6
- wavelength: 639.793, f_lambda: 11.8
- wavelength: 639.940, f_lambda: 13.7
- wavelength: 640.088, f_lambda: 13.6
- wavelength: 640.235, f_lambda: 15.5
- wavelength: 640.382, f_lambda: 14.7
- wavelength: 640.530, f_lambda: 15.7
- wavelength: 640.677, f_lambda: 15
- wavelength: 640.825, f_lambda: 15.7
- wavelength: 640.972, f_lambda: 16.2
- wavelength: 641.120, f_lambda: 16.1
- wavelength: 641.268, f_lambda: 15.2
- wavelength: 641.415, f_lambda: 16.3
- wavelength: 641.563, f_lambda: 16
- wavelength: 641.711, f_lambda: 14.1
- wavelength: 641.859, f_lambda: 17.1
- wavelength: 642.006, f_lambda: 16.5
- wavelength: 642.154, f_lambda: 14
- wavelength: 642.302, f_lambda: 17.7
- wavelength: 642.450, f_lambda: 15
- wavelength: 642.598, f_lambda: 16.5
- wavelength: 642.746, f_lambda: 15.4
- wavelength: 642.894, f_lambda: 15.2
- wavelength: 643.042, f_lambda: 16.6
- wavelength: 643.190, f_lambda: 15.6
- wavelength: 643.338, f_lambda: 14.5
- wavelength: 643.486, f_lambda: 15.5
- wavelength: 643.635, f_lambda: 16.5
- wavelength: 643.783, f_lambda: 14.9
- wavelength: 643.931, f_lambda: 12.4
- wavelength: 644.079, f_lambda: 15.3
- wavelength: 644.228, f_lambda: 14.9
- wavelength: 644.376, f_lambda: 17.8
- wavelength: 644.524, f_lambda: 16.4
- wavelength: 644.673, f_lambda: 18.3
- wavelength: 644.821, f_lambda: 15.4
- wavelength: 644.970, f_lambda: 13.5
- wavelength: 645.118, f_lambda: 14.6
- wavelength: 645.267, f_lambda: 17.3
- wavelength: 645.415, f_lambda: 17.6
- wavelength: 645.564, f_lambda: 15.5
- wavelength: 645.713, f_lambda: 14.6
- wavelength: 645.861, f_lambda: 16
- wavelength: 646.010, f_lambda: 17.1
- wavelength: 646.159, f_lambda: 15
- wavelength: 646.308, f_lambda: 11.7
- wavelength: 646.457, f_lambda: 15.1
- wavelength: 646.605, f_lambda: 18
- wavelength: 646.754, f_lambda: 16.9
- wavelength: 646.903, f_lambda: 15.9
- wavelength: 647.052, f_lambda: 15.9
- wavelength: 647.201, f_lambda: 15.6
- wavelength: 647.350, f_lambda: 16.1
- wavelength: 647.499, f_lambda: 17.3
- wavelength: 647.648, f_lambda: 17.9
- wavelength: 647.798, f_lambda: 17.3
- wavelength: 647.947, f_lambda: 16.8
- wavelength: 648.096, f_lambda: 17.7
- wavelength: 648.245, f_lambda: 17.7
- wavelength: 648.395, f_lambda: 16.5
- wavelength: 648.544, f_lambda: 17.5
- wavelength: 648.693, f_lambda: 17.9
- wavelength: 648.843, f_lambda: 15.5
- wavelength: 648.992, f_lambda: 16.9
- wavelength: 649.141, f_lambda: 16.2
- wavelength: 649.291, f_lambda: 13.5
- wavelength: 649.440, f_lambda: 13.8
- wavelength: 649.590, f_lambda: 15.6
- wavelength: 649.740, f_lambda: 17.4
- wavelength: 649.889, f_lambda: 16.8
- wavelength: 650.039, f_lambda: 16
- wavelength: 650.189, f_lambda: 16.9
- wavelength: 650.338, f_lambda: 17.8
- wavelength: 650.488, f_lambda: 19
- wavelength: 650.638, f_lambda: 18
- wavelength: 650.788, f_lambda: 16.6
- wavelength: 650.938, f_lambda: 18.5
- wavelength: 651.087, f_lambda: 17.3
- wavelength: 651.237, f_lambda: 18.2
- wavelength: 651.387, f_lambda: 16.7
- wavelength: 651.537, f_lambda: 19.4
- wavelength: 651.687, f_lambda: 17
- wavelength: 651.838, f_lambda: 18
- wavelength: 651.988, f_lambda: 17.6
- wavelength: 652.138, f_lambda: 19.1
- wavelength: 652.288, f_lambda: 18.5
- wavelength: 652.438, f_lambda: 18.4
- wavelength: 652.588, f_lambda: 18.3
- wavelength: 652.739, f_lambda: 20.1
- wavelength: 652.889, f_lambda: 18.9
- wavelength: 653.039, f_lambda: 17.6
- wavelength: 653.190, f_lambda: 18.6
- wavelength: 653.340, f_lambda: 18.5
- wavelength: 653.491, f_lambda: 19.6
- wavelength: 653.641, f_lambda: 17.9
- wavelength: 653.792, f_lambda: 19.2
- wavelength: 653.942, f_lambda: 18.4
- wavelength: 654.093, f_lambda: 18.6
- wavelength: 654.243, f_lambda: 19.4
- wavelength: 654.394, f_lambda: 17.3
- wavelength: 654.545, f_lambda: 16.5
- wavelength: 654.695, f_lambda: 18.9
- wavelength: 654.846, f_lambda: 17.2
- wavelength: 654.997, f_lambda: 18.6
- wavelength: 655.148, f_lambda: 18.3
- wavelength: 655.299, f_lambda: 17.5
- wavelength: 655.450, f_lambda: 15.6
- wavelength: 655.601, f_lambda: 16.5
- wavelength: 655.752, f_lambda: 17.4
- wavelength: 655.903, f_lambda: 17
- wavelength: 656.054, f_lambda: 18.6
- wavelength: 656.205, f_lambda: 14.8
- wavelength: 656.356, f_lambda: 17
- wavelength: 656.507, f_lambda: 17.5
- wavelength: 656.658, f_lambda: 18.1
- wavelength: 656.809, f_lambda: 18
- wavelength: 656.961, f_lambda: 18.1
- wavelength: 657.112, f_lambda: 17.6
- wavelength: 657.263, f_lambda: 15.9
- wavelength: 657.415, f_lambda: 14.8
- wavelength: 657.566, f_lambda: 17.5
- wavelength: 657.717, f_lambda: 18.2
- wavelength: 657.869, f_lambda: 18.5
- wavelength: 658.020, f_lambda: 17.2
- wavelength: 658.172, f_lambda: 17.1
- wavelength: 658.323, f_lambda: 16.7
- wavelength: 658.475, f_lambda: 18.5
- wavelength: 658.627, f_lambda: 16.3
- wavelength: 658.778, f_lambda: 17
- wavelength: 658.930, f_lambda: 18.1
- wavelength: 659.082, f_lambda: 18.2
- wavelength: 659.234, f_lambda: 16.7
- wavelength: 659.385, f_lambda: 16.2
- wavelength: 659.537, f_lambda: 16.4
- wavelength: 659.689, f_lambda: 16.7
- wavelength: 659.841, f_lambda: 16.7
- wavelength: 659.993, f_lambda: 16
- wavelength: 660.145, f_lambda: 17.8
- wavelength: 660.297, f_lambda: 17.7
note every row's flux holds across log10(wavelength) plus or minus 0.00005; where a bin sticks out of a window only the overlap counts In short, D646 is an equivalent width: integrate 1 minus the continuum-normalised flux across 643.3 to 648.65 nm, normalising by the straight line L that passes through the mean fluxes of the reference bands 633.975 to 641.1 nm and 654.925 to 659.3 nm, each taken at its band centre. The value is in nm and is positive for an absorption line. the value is -0.31 nm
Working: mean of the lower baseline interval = 13.5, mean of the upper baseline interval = 17.3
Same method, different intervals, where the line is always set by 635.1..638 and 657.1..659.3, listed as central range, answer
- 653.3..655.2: -0.207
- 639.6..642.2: -0.165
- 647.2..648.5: -0.138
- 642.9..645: -0.113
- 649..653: -0.363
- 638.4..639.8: 0.193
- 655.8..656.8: -0.020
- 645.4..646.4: -0.007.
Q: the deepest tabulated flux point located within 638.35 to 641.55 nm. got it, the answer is 10.3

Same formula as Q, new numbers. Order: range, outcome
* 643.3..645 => 12.4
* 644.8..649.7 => 11.7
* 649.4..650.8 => 13.8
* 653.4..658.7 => 14.8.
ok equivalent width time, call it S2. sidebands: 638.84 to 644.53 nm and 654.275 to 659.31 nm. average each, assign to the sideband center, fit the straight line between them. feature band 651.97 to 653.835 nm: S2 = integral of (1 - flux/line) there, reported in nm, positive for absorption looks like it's -0.22 nm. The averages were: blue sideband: 14.9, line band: 18.7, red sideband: 17.3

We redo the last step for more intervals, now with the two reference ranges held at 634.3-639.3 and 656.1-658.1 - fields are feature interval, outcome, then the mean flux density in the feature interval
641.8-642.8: -0.12 nm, 16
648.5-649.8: -0.03 nm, 16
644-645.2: -0.09 nm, 15.8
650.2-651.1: -0.11 nm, 17.9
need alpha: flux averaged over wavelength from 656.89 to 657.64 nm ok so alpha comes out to 16.8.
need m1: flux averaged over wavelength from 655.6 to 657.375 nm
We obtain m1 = 17.2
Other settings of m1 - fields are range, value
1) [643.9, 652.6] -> 16.6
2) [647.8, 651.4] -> 16.9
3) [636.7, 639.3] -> 12.1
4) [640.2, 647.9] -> 15.8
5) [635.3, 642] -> 13.6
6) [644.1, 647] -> 15.9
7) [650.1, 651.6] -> 17.8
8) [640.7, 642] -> 15.8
